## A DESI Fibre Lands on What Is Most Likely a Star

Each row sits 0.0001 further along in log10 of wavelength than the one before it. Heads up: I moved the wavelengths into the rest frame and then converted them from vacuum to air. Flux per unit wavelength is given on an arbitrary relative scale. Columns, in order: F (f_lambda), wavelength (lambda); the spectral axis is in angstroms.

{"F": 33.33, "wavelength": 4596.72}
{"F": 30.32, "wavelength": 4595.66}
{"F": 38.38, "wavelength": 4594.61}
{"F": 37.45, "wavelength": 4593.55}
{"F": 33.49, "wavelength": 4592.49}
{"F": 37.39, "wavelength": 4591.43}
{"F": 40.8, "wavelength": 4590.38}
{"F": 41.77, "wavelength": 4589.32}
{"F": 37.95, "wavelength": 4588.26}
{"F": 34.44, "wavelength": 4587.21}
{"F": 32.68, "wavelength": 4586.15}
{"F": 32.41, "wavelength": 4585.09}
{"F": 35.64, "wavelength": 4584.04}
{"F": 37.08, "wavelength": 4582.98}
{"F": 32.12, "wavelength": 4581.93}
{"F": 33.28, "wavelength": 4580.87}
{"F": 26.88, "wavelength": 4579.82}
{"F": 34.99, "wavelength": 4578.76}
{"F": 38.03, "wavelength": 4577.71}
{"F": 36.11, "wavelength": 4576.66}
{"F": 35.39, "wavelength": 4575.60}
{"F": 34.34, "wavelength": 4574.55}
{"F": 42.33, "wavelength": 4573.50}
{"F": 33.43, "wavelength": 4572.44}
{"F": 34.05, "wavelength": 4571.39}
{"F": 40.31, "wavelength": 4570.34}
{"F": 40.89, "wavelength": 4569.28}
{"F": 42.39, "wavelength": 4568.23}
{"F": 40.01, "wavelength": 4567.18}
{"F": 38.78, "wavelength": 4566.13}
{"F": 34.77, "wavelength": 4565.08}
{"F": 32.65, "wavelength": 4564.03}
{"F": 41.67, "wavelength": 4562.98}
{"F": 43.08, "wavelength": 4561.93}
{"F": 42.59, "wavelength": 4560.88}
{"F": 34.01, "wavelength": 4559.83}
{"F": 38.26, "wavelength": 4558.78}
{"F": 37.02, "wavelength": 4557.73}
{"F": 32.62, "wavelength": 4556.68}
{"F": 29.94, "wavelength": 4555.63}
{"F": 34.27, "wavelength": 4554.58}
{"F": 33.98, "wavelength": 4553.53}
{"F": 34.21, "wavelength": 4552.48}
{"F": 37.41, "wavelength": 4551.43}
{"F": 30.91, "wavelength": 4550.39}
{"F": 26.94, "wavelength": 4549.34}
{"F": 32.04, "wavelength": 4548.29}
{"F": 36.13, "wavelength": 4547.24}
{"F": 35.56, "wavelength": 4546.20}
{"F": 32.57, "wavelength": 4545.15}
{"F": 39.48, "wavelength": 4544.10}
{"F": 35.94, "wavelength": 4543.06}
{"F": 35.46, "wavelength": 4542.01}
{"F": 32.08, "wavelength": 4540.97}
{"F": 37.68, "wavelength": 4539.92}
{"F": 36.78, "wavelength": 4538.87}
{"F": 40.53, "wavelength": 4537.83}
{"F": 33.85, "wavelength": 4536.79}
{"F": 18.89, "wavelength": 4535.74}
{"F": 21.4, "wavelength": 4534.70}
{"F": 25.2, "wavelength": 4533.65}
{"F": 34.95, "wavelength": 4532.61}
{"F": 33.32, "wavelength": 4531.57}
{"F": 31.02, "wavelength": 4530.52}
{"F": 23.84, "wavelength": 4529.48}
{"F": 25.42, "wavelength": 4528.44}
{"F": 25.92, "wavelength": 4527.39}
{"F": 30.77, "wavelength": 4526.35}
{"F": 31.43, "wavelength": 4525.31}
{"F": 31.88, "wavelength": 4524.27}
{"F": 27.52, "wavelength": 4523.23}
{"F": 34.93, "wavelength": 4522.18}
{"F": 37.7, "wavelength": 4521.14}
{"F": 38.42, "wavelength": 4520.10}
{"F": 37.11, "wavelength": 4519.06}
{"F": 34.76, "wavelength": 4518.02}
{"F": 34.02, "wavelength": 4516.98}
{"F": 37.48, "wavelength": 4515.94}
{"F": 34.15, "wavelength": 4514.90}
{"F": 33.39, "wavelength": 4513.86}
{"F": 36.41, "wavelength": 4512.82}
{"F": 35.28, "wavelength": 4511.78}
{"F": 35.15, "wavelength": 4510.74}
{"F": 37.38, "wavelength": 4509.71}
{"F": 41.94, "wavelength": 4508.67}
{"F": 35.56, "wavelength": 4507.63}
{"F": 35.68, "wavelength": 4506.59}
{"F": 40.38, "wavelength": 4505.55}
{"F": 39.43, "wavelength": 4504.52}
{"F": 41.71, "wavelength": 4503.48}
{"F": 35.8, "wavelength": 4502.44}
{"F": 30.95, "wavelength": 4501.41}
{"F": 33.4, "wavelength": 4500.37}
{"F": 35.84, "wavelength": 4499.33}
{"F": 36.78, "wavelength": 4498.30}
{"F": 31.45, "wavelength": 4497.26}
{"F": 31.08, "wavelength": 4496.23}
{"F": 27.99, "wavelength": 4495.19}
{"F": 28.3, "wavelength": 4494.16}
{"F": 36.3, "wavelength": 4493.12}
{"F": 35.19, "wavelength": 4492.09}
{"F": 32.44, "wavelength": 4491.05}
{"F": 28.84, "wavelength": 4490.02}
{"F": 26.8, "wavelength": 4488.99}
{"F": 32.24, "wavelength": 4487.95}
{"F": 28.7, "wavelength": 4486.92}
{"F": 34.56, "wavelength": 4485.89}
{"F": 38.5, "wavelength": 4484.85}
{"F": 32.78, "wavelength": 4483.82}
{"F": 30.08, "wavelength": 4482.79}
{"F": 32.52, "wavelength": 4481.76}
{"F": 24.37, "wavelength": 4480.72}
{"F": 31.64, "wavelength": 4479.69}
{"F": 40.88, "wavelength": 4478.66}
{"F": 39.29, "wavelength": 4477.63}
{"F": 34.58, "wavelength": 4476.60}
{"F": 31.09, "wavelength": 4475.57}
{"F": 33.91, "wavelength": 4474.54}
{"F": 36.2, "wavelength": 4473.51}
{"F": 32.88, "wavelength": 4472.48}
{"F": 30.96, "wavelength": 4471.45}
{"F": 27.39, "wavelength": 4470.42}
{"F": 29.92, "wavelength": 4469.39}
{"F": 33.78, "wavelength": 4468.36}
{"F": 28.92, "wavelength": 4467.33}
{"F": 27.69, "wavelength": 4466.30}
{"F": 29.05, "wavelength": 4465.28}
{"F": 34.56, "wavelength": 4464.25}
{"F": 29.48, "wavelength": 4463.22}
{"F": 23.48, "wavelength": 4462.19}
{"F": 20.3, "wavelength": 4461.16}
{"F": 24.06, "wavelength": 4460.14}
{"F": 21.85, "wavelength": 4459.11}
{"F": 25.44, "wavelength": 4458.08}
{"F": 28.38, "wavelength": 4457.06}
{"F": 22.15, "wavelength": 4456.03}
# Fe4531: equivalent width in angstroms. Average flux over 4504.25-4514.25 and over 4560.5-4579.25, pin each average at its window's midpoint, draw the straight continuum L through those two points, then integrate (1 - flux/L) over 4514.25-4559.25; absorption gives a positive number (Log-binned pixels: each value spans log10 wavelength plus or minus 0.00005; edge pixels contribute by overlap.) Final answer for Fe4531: 5.58 angstroms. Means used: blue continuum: 37.1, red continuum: 38.1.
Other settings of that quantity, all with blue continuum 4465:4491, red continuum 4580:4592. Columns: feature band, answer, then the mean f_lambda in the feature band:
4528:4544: 1.2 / 31.4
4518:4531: 0.8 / 31.5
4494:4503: 0.0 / 32.6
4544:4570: -1.0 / 36.1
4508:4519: -0.9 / 36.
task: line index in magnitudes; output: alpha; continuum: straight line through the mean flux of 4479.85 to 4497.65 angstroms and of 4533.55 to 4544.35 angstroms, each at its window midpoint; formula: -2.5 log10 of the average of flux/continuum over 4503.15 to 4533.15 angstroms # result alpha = -0.075 mag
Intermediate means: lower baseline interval 31.3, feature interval 34.3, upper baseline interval 32.6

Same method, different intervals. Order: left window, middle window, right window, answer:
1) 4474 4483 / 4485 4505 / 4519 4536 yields -0.033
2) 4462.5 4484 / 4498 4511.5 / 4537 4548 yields -0.095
